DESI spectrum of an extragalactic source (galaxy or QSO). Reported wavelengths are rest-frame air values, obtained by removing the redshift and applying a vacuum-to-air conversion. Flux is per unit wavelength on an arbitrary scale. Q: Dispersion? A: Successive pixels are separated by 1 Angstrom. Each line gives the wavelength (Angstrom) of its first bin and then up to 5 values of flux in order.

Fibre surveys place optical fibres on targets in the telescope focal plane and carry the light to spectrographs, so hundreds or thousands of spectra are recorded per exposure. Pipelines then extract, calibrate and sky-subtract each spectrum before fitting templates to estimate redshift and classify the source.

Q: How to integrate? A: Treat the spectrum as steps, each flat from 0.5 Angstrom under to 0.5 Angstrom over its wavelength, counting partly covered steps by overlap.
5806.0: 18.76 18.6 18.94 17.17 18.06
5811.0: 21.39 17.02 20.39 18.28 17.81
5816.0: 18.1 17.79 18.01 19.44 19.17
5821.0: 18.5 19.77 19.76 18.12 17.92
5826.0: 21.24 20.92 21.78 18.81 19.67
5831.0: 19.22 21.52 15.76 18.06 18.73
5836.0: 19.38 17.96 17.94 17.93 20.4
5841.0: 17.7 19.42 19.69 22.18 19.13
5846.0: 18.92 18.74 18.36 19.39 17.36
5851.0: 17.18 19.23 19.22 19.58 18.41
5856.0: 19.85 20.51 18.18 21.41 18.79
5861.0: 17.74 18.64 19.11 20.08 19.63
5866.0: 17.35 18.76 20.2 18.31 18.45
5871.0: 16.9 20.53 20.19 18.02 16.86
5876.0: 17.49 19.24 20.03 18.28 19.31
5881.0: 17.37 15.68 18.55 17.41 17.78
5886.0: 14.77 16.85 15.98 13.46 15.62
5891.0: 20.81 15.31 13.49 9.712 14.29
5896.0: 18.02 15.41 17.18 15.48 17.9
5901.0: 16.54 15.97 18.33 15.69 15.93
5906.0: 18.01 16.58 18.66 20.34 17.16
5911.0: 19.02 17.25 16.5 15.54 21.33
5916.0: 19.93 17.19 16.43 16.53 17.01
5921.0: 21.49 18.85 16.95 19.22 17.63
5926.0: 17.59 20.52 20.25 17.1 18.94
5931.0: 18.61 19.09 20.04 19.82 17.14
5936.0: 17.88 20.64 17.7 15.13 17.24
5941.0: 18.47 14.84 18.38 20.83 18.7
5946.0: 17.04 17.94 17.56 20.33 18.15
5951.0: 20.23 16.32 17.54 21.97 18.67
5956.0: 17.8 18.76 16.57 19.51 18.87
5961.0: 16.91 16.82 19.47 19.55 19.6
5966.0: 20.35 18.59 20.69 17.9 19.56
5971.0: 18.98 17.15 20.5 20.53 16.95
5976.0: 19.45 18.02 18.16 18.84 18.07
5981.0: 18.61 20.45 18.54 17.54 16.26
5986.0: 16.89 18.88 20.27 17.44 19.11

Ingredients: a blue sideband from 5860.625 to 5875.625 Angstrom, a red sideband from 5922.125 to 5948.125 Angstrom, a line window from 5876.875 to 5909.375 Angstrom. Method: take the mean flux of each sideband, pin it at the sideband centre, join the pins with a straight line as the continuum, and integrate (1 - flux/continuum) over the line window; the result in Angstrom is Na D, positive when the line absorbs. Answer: 3.2 Angstrom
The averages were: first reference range 18.7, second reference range 18.3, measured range 16.7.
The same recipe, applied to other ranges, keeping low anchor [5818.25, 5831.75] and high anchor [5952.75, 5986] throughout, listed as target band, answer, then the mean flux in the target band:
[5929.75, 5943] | 0.5 Angstrom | 18.1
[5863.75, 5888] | 1.4 Angstrom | 18.2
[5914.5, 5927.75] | 0.3 Angstrom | 18.5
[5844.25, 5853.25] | 0.3 Angstrom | 18.7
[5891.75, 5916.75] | 3.0 Angstrom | 16.8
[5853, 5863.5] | 0.1 Angstrom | 19.2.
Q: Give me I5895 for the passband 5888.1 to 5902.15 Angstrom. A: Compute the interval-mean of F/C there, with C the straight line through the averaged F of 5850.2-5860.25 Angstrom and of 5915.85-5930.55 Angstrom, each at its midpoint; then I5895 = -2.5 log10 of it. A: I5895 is 0.192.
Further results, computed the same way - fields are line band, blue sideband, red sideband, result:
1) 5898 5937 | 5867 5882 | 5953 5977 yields 0.04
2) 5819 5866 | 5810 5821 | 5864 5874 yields -0.02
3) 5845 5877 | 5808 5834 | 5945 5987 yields 0.00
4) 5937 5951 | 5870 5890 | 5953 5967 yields 0.03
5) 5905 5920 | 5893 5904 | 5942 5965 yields -0.09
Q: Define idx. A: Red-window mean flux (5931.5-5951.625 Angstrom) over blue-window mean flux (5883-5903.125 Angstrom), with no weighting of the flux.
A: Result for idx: 1.1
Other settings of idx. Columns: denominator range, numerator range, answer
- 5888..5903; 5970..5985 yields 1.18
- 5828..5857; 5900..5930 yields 0.94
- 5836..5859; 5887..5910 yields 0.86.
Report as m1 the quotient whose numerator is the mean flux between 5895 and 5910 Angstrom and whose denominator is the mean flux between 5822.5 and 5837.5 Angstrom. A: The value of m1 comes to 0.9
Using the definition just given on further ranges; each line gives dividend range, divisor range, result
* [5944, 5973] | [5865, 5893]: 1.06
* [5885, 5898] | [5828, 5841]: 0.82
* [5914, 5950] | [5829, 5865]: 0.97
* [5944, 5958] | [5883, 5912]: 1.12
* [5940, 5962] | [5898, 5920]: 1.05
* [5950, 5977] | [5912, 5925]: 1.04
